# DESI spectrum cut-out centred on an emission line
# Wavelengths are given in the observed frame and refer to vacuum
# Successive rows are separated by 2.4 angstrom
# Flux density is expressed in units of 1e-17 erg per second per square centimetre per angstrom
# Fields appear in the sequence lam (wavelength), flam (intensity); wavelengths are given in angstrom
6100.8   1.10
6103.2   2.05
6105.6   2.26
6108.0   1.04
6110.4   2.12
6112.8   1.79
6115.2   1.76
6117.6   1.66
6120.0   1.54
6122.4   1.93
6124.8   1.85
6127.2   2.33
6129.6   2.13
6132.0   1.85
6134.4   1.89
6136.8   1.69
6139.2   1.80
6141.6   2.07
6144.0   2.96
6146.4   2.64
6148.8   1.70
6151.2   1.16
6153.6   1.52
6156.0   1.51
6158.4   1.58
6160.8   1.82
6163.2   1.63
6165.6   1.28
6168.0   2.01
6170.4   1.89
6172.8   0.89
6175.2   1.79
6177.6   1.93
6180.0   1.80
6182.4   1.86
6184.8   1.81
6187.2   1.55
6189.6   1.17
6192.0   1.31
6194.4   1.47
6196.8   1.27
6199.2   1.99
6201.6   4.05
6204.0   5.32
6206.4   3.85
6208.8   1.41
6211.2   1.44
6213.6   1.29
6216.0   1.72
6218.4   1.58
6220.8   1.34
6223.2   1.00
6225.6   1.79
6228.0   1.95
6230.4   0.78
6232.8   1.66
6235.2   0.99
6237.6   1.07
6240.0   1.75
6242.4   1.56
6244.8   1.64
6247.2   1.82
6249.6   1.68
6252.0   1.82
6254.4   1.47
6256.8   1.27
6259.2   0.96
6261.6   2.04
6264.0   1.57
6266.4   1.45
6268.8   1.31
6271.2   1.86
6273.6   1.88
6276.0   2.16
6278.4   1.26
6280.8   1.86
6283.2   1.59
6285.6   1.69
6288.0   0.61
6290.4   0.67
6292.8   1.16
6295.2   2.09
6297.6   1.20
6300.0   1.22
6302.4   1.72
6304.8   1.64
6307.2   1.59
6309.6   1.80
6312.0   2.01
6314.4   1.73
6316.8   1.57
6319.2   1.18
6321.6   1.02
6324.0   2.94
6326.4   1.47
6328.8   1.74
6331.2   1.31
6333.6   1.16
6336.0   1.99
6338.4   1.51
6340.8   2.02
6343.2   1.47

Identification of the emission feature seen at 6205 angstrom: [O III]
